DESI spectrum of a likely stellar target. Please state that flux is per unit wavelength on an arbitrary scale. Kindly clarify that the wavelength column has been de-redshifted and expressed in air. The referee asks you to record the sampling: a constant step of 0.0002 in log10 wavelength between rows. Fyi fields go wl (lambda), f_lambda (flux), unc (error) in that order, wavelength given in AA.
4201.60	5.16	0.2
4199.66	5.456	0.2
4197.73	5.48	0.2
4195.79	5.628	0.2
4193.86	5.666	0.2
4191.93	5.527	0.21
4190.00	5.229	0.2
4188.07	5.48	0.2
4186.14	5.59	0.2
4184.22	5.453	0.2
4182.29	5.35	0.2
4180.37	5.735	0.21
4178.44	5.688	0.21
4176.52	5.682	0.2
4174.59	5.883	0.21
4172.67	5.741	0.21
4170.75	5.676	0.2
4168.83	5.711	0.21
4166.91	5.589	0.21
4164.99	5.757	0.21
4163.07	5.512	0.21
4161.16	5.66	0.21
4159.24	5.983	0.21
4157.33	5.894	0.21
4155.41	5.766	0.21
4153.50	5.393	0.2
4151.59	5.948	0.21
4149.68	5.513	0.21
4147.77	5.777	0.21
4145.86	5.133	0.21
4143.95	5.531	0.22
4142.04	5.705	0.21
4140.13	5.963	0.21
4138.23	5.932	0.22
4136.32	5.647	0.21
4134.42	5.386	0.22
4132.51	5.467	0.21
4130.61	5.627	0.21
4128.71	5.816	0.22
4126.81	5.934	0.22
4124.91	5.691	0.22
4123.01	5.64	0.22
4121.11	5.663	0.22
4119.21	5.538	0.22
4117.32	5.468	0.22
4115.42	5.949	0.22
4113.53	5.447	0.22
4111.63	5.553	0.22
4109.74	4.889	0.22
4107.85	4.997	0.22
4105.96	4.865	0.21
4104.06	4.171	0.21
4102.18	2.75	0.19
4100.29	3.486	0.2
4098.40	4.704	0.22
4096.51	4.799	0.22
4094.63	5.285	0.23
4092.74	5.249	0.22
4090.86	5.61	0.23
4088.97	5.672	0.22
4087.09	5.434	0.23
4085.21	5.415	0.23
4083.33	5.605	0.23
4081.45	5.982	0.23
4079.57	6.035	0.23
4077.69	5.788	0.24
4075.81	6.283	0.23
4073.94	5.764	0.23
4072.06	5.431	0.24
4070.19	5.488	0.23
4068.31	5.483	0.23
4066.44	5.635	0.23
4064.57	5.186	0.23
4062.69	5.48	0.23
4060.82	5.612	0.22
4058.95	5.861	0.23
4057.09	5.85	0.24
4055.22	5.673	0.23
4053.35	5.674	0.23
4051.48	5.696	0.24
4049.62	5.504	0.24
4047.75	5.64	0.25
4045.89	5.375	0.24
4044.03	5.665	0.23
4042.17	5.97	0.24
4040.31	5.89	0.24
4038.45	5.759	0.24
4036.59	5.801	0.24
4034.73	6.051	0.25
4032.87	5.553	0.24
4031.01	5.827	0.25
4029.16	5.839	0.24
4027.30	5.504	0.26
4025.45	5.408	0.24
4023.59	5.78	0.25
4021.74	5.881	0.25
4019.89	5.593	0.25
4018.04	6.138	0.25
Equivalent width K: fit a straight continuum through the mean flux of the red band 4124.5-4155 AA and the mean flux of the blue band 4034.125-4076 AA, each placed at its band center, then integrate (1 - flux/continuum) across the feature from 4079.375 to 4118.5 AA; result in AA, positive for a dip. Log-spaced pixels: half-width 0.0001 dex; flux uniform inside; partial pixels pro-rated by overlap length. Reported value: 3.9 AA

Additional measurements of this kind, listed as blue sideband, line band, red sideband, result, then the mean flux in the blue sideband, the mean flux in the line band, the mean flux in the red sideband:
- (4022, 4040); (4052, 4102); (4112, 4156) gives 2.25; 5.73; 5.44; 5.65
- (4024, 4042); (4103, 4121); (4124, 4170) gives 1.54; 5.75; 5.21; 5.68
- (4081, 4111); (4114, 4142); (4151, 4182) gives -2.17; 4.92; 5.69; 5.72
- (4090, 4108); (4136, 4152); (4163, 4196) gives -1.64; 4.57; 5.67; 5.61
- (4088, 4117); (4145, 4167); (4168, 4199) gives -1.25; 4.91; 5.67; 5.59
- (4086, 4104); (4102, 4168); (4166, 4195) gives -4.54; 4.75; 5.51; 5.6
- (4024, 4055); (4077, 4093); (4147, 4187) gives 0.10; 5.7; 5.66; 5.68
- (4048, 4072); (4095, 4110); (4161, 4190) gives 3.37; 5.59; 4.34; 5.62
